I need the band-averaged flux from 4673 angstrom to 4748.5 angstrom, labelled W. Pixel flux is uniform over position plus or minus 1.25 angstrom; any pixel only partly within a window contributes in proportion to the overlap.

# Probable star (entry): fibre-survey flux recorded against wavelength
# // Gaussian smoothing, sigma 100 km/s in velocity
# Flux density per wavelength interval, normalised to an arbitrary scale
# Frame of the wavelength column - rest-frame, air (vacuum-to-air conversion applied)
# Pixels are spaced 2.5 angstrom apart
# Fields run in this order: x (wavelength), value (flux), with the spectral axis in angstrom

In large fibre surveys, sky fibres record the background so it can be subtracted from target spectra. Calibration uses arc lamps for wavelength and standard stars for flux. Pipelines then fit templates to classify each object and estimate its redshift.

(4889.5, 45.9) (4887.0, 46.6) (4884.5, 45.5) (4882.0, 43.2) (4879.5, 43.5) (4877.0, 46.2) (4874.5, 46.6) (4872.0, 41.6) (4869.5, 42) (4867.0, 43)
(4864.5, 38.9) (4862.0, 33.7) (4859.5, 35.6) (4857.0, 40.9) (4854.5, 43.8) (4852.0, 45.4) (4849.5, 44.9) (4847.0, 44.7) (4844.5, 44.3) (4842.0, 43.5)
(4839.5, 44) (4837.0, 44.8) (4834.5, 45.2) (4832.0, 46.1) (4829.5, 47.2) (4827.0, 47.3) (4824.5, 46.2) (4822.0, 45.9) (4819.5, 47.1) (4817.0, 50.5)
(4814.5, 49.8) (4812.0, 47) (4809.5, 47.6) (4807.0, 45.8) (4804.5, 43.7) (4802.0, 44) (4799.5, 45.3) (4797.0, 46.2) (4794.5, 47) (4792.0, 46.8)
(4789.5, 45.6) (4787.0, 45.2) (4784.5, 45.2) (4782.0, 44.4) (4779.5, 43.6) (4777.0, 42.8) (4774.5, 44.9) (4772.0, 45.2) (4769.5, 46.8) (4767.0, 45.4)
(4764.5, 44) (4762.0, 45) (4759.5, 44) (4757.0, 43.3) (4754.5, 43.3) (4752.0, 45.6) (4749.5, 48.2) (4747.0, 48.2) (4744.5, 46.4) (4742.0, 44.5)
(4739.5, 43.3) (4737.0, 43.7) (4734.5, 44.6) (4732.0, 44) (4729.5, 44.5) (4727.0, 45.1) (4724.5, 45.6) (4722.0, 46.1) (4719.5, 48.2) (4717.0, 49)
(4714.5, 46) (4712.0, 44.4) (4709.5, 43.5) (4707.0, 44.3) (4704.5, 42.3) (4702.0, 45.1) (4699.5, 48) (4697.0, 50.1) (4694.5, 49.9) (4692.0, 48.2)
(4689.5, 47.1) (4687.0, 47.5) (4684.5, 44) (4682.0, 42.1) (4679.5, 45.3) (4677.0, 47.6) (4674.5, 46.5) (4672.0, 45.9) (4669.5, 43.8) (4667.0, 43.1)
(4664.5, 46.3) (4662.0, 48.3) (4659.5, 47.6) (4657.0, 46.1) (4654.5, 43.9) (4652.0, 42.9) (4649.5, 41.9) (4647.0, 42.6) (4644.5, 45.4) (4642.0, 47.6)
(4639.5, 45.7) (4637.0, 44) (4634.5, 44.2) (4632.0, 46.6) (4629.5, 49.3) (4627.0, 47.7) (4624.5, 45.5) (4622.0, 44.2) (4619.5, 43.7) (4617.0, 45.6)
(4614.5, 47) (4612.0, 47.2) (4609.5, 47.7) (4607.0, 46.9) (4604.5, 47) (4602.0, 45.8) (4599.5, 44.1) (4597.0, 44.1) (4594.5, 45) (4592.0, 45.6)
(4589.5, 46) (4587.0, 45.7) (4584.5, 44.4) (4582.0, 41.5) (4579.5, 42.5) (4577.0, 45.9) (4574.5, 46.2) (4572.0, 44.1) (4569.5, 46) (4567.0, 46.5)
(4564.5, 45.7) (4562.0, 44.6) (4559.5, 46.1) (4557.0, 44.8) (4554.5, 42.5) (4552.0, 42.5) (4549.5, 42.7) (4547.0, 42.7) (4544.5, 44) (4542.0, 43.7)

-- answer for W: 45.8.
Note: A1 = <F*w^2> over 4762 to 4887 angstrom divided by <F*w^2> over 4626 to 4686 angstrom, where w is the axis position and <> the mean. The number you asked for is 1.06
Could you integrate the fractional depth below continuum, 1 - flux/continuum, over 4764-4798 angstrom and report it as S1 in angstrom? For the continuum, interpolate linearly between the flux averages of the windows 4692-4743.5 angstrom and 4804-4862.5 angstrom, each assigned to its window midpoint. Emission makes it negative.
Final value 0.0 angstrom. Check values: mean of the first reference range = 45.7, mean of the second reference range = 44.9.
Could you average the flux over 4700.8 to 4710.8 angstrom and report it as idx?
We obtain 43.8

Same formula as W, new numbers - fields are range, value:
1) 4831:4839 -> 45.2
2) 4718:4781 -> 45.1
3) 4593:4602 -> 44.6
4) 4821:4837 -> 46.2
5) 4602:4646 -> 46.2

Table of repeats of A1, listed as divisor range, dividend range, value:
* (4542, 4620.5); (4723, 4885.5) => 1.09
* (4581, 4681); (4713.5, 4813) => 1.06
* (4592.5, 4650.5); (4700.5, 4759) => 1.04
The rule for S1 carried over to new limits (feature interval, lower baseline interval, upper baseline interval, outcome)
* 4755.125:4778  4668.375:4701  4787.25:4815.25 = 0.8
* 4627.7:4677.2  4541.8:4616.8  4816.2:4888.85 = -0.8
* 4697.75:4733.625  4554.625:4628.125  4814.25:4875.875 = -0.6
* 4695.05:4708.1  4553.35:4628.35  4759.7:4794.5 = -0.3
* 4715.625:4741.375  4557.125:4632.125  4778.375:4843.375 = 0.2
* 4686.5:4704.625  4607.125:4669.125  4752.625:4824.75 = -0.8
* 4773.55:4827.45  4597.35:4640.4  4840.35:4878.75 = -3.4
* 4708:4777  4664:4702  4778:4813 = 1.0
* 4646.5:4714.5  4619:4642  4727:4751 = 0.0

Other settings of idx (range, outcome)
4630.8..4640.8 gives 45.1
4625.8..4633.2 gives 47.9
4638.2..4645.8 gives 46.2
